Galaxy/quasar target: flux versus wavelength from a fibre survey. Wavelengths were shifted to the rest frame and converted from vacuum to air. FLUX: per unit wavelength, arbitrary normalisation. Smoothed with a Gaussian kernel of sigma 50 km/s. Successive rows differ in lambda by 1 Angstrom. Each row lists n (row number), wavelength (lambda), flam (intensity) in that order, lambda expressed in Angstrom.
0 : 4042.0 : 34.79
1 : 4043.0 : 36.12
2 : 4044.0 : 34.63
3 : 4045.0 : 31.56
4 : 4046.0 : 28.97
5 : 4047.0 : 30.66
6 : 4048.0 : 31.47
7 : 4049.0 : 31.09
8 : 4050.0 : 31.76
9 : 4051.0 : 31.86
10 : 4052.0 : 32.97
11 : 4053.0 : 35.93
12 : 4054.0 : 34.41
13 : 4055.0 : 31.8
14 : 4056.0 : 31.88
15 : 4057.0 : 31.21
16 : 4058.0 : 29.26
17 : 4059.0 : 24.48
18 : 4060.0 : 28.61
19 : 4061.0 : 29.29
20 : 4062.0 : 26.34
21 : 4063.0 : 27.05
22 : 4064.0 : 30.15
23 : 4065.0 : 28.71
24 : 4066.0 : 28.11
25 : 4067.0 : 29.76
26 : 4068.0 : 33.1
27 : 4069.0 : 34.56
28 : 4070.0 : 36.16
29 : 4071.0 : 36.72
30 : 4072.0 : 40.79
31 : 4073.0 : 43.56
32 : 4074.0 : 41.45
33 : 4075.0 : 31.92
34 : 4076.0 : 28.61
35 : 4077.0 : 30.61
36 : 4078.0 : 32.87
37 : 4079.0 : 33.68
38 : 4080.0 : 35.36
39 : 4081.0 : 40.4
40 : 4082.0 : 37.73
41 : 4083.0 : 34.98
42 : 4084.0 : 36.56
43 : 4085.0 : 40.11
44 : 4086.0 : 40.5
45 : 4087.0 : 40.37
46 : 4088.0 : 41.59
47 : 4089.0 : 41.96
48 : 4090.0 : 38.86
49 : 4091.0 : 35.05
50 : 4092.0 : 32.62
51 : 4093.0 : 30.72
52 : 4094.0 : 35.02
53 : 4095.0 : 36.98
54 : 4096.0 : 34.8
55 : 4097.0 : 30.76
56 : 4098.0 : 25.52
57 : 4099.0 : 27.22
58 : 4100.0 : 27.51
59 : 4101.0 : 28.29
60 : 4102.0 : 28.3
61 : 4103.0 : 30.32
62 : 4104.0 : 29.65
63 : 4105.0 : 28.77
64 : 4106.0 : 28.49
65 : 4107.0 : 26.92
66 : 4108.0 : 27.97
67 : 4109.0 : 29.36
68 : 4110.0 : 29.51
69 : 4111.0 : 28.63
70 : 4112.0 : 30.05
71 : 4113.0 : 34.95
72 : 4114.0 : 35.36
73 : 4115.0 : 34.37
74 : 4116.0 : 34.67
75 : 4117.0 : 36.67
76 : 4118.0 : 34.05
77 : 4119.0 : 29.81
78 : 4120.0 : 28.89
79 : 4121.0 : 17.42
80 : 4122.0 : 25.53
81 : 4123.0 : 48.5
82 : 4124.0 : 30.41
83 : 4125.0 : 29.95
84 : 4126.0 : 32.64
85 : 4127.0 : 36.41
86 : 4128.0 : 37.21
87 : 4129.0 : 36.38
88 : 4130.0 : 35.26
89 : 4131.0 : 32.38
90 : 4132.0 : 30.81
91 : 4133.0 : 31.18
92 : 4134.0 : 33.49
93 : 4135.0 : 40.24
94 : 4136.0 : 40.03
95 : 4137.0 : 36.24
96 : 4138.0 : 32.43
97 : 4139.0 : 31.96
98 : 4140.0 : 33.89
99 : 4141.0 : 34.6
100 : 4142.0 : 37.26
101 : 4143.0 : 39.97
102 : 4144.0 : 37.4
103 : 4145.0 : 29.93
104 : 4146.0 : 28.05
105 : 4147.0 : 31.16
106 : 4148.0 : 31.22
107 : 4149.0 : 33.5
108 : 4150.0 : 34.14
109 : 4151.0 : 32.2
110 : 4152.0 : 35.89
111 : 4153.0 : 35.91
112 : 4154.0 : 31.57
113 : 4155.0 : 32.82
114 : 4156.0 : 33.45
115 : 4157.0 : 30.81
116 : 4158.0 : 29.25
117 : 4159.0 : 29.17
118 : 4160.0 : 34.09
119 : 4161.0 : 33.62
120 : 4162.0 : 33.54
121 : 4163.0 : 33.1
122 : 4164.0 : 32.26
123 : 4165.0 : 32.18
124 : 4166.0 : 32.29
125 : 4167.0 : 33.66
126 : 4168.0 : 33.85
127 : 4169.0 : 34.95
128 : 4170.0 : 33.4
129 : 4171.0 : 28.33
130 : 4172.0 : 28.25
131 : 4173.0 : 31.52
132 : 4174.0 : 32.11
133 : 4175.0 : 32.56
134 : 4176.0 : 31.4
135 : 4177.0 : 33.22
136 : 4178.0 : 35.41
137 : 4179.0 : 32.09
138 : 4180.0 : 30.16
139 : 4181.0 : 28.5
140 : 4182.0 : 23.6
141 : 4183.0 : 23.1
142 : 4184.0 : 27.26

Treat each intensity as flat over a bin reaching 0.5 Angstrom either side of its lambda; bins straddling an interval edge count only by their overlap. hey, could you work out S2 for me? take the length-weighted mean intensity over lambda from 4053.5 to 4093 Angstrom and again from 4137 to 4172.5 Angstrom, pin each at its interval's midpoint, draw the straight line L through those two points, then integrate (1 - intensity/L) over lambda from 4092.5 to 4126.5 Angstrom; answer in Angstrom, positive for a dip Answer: 2.8 Angstrom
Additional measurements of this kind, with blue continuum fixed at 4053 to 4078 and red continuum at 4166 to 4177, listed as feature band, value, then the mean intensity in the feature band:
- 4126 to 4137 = -1.1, 35.3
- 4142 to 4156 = -0.6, 33.5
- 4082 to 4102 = -1.6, 34.6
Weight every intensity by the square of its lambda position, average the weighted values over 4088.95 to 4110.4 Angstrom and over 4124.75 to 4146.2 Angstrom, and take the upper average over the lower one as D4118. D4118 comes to 1.1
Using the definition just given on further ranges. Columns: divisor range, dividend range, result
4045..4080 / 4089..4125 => 1.00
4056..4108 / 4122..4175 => 1.05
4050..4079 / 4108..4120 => 1.02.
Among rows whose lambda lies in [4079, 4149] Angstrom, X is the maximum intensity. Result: 48.5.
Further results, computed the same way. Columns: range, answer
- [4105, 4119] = 36.67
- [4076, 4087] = 40.5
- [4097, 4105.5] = 30.76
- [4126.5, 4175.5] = 40.24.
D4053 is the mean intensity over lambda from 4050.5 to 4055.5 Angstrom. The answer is 33.4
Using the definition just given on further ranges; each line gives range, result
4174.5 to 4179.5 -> 32.9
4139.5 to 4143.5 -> 36.4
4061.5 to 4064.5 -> 27.8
